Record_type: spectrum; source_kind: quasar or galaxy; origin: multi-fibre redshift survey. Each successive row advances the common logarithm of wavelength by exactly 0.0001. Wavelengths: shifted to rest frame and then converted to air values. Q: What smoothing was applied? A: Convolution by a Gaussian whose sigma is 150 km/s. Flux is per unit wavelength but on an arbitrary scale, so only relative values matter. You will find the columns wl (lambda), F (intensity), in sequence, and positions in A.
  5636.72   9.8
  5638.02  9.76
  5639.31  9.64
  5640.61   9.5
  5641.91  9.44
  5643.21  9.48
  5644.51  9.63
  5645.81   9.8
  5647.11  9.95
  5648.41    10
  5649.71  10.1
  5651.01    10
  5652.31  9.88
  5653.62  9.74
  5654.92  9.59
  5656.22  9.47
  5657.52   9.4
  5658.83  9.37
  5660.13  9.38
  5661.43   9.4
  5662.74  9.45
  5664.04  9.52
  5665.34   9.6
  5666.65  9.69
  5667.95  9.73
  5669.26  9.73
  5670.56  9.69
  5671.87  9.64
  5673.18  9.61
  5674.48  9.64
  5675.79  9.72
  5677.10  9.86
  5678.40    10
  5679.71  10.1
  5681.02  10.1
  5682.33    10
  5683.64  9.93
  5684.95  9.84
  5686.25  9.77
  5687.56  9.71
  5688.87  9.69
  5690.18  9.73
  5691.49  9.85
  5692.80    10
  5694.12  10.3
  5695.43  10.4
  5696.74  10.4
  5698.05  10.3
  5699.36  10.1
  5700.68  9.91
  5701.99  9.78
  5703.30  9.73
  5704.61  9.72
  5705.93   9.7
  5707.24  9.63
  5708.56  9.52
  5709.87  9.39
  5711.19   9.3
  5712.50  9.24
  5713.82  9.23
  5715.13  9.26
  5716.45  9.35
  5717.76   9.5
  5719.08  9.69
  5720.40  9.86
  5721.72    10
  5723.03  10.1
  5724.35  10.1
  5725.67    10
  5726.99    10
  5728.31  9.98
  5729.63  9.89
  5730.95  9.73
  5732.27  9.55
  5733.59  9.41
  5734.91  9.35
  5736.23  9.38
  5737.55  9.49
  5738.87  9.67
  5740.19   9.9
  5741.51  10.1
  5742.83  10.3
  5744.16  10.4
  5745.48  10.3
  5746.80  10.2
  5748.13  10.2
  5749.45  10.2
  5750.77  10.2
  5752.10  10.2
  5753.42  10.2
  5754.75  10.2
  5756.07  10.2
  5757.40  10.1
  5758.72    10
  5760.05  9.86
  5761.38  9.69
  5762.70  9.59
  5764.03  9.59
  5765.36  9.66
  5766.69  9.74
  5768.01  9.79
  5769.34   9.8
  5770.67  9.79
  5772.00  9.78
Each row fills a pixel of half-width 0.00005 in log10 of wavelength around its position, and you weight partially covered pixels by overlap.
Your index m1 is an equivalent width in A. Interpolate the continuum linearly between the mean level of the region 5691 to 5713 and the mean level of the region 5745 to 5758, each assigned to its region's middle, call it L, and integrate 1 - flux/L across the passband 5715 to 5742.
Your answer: 0.80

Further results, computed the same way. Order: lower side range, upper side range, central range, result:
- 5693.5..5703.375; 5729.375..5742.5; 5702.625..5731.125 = 0.6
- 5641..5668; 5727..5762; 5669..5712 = -0.3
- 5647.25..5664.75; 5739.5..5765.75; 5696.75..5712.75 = 0.2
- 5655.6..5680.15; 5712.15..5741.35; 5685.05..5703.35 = -0.6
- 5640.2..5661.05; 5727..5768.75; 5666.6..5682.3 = -0.1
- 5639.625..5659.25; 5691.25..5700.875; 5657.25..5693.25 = 0.9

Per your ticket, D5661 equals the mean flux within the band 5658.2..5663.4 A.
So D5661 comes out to 9.41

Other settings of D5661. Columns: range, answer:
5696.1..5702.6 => 10.1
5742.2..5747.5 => 10.3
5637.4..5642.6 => 9.59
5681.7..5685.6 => 9.93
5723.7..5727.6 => 10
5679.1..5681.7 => 10.1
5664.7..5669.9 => 9.68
